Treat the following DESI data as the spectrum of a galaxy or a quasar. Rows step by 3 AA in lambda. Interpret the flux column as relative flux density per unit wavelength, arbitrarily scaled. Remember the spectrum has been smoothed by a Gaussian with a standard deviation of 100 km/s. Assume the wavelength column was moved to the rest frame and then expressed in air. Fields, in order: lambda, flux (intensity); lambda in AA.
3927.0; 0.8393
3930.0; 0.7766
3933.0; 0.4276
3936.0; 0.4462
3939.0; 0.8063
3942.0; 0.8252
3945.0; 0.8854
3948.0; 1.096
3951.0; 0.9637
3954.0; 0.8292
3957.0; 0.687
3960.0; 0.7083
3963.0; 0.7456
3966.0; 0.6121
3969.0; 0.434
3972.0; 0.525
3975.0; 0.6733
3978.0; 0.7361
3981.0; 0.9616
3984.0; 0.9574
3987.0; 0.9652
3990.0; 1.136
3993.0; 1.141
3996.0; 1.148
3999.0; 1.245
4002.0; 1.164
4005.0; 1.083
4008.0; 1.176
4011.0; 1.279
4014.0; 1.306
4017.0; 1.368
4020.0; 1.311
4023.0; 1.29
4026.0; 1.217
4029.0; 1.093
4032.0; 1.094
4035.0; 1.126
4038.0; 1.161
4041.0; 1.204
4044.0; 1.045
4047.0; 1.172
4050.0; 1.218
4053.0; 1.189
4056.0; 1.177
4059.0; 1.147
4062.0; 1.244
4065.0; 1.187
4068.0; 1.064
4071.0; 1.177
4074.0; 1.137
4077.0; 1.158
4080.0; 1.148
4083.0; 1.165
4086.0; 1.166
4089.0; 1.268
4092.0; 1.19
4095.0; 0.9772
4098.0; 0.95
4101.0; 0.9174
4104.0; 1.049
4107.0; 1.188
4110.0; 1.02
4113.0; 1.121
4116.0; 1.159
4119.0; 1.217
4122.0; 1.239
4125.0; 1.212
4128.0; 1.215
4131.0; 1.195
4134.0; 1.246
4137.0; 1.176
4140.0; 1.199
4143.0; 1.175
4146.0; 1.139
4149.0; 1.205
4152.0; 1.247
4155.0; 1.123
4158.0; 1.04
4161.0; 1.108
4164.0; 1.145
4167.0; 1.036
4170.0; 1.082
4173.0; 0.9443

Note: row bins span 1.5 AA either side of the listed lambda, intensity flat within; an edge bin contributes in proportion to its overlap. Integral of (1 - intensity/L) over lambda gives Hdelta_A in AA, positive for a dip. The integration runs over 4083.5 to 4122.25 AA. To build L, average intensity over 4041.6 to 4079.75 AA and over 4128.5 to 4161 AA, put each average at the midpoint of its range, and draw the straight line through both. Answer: 1.9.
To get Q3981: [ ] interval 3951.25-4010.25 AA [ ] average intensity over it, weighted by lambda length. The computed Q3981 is 0.897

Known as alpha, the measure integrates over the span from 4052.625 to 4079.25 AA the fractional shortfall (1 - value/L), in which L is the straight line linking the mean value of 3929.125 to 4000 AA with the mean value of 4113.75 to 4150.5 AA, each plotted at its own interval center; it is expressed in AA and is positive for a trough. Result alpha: -2.9 AA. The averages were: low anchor 0.82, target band 1.16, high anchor 1.2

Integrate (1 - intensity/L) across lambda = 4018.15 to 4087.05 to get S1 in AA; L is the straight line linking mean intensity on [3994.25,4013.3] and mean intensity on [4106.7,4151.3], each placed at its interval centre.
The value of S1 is 0.9 AA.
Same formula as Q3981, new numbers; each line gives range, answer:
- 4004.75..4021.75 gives 1.27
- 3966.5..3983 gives 0.672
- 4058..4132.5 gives 1.14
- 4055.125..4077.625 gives 1.16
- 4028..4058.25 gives 1.15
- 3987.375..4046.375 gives 1.18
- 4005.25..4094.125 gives 1.19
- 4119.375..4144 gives 1.21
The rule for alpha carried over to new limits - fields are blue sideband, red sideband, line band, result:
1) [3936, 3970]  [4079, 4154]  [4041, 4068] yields -4.32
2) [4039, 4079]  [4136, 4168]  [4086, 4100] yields 0.72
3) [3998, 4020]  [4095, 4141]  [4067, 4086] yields 0.45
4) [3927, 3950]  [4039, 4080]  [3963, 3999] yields 2.12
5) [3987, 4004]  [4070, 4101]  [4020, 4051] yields -0.88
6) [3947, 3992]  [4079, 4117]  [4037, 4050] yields -2.39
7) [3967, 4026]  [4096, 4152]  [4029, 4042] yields -0.72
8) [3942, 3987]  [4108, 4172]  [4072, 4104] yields -1.93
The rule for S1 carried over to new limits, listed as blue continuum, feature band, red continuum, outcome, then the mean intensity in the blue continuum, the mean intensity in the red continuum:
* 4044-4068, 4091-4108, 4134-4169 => 1.8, 1.17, 1.15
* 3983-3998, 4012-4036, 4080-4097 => -2.8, 1.08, 1.15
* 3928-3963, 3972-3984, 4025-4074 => 1.5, 0.768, 1.16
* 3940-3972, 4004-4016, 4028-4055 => -2.6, 0.767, 1.15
